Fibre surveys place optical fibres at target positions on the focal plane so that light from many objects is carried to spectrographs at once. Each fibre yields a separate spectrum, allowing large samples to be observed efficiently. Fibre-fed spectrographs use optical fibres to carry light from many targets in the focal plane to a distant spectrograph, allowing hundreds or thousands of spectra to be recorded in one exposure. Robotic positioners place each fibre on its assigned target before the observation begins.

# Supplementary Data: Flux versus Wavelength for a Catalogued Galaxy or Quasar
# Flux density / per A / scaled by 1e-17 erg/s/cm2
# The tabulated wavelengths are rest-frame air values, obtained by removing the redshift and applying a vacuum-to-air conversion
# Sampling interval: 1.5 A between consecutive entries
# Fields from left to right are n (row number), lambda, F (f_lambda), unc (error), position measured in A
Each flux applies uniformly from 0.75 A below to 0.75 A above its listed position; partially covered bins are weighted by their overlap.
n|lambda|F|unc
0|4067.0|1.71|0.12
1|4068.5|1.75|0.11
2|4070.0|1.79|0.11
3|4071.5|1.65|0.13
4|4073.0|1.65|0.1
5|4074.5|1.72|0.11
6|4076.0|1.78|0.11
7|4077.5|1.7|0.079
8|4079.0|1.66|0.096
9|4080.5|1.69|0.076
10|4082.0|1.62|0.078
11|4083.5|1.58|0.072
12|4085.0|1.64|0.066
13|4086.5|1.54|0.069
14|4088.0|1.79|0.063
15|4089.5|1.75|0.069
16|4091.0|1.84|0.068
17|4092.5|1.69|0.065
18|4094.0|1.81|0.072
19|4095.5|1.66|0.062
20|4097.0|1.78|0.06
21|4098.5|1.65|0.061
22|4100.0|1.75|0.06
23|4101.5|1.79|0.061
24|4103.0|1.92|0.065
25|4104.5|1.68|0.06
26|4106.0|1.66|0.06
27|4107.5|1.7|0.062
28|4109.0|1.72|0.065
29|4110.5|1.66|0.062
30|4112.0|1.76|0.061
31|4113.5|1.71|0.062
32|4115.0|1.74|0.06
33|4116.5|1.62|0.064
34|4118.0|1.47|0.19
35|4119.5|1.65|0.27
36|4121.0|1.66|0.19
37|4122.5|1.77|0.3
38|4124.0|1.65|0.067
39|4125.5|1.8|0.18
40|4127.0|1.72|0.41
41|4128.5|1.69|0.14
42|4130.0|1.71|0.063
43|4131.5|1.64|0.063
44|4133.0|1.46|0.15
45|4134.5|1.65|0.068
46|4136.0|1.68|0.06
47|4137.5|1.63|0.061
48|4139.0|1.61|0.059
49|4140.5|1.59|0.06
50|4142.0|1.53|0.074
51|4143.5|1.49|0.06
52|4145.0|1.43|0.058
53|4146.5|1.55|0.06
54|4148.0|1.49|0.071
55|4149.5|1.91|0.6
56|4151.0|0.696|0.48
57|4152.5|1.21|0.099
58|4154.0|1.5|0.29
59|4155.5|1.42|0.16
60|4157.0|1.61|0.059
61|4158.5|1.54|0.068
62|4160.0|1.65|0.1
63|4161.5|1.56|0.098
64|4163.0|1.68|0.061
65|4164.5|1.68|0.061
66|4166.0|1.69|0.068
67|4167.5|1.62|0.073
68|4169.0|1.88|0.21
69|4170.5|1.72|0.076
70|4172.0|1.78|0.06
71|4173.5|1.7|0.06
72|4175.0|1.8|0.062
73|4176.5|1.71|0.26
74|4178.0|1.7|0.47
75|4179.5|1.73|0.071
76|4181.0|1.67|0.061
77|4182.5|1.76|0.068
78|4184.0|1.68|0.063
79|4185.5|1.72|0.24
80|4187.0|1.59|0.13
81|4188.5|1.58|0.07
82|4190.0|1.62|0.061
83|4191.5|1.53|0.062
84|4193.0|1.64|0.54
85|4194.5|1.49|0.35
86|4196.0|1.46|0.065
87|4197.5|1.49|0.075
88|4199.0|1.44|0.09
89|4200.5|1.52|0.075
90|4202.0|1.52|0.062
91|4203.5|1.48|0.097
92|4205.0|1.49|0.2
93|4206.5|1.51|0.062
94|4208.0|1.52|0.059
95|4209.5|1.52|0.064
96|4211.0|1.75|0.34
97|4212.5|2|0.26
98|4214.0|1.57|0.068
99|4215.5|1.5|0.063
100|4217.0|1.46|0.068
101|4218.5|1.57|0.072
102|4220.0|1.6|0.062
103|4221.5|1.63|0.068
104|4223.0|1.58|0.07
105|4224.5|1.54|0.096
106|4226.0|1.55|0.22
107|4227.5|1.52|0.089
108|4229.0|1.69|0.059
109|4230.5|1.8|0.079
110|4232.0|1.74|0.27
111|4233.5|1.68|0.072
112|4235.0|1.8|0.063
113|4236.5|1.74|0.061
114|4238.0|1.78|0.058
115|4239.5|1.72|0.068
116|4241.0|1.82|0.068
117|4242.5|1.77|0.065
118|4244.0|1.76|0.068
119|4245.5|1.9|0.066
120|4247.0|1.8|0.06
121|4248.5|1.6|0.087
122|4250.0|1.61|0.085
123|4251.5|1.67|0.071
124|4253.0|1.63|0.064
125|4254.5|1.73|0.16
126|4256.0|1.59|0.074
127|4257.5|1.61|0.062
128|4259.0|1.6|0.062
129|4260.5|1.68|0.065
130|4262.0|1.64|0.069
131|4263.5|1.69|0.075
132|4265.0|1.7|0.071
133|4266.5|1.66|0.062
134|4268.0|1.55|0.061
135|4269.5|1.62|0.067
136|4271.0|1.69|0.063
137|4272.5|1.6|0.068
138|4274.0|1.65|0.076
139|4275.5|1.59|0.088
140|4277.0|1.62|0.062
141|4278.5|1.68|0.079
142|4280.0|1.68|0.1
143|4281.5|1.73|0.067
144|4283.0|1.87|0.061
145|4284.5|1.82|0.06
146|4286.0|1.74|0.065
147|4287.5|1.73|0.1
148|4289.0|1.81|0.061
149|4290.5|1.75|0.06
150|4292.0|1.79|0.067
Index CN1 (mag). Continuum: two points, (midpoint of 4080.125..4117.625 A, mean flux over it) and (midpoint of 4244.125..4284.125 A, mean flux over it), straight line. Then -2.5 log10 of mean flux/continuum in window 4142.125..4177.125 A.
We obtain 0.08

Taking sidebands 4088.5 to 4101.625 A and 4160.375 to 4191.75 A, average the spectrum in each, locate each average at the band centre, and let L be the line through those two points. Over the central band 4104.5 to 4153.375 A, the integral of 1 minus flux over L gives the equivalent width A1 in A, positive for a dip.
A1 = 3.4 A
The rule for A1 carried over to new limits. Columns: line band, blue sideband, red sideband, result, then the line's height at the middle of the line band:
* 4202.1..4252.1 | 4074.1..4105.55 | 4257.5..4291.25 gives 1.1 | 1.69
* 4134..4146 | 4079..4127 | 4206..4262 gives 0.8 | 1.69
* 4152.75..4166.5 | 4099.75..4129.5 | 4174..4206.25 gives 0.6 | 1.64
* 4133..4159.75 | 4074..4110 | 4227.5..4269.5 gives 3.2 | 1.71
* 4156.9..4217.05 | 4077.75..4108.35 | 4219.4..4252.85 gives 2.6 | 1.7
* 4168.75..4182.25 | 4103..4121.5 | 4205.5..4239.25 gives -0.7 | 1.66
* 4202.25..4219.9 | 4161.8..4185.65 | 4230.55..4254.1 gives 1.5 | 1.73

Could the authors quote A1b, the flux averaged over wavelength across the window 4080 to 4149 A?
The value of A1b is 1.67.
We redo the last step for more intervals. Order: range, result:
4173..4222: 1.6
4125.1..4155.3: 1.54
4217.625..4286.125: 1.68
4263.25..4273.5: 1.64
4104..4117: 1.7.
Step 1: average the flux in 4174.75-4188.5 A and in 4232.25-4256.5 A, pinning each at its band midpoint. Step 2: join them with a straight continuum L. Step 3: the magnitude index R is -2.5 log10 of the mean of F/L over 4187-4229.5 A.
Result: 0.10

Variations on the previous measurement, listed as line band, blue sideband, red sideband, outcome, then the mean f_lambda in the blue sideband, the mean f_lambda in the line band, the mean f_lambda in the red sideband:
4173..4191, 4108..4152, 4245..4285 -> -0.03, 1.61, 1.69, 1.67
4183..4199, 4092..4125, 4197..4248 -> 0.06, 1.71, 1.58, 1.64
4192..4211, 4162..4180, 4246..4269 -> 0.12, 1.72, 1.52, 1.65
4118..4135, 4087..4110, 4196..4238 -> 0.03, 1.74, 1.66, 1.6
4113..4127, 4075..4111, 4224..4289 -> 0.02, 1.71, 1.68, 1.69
